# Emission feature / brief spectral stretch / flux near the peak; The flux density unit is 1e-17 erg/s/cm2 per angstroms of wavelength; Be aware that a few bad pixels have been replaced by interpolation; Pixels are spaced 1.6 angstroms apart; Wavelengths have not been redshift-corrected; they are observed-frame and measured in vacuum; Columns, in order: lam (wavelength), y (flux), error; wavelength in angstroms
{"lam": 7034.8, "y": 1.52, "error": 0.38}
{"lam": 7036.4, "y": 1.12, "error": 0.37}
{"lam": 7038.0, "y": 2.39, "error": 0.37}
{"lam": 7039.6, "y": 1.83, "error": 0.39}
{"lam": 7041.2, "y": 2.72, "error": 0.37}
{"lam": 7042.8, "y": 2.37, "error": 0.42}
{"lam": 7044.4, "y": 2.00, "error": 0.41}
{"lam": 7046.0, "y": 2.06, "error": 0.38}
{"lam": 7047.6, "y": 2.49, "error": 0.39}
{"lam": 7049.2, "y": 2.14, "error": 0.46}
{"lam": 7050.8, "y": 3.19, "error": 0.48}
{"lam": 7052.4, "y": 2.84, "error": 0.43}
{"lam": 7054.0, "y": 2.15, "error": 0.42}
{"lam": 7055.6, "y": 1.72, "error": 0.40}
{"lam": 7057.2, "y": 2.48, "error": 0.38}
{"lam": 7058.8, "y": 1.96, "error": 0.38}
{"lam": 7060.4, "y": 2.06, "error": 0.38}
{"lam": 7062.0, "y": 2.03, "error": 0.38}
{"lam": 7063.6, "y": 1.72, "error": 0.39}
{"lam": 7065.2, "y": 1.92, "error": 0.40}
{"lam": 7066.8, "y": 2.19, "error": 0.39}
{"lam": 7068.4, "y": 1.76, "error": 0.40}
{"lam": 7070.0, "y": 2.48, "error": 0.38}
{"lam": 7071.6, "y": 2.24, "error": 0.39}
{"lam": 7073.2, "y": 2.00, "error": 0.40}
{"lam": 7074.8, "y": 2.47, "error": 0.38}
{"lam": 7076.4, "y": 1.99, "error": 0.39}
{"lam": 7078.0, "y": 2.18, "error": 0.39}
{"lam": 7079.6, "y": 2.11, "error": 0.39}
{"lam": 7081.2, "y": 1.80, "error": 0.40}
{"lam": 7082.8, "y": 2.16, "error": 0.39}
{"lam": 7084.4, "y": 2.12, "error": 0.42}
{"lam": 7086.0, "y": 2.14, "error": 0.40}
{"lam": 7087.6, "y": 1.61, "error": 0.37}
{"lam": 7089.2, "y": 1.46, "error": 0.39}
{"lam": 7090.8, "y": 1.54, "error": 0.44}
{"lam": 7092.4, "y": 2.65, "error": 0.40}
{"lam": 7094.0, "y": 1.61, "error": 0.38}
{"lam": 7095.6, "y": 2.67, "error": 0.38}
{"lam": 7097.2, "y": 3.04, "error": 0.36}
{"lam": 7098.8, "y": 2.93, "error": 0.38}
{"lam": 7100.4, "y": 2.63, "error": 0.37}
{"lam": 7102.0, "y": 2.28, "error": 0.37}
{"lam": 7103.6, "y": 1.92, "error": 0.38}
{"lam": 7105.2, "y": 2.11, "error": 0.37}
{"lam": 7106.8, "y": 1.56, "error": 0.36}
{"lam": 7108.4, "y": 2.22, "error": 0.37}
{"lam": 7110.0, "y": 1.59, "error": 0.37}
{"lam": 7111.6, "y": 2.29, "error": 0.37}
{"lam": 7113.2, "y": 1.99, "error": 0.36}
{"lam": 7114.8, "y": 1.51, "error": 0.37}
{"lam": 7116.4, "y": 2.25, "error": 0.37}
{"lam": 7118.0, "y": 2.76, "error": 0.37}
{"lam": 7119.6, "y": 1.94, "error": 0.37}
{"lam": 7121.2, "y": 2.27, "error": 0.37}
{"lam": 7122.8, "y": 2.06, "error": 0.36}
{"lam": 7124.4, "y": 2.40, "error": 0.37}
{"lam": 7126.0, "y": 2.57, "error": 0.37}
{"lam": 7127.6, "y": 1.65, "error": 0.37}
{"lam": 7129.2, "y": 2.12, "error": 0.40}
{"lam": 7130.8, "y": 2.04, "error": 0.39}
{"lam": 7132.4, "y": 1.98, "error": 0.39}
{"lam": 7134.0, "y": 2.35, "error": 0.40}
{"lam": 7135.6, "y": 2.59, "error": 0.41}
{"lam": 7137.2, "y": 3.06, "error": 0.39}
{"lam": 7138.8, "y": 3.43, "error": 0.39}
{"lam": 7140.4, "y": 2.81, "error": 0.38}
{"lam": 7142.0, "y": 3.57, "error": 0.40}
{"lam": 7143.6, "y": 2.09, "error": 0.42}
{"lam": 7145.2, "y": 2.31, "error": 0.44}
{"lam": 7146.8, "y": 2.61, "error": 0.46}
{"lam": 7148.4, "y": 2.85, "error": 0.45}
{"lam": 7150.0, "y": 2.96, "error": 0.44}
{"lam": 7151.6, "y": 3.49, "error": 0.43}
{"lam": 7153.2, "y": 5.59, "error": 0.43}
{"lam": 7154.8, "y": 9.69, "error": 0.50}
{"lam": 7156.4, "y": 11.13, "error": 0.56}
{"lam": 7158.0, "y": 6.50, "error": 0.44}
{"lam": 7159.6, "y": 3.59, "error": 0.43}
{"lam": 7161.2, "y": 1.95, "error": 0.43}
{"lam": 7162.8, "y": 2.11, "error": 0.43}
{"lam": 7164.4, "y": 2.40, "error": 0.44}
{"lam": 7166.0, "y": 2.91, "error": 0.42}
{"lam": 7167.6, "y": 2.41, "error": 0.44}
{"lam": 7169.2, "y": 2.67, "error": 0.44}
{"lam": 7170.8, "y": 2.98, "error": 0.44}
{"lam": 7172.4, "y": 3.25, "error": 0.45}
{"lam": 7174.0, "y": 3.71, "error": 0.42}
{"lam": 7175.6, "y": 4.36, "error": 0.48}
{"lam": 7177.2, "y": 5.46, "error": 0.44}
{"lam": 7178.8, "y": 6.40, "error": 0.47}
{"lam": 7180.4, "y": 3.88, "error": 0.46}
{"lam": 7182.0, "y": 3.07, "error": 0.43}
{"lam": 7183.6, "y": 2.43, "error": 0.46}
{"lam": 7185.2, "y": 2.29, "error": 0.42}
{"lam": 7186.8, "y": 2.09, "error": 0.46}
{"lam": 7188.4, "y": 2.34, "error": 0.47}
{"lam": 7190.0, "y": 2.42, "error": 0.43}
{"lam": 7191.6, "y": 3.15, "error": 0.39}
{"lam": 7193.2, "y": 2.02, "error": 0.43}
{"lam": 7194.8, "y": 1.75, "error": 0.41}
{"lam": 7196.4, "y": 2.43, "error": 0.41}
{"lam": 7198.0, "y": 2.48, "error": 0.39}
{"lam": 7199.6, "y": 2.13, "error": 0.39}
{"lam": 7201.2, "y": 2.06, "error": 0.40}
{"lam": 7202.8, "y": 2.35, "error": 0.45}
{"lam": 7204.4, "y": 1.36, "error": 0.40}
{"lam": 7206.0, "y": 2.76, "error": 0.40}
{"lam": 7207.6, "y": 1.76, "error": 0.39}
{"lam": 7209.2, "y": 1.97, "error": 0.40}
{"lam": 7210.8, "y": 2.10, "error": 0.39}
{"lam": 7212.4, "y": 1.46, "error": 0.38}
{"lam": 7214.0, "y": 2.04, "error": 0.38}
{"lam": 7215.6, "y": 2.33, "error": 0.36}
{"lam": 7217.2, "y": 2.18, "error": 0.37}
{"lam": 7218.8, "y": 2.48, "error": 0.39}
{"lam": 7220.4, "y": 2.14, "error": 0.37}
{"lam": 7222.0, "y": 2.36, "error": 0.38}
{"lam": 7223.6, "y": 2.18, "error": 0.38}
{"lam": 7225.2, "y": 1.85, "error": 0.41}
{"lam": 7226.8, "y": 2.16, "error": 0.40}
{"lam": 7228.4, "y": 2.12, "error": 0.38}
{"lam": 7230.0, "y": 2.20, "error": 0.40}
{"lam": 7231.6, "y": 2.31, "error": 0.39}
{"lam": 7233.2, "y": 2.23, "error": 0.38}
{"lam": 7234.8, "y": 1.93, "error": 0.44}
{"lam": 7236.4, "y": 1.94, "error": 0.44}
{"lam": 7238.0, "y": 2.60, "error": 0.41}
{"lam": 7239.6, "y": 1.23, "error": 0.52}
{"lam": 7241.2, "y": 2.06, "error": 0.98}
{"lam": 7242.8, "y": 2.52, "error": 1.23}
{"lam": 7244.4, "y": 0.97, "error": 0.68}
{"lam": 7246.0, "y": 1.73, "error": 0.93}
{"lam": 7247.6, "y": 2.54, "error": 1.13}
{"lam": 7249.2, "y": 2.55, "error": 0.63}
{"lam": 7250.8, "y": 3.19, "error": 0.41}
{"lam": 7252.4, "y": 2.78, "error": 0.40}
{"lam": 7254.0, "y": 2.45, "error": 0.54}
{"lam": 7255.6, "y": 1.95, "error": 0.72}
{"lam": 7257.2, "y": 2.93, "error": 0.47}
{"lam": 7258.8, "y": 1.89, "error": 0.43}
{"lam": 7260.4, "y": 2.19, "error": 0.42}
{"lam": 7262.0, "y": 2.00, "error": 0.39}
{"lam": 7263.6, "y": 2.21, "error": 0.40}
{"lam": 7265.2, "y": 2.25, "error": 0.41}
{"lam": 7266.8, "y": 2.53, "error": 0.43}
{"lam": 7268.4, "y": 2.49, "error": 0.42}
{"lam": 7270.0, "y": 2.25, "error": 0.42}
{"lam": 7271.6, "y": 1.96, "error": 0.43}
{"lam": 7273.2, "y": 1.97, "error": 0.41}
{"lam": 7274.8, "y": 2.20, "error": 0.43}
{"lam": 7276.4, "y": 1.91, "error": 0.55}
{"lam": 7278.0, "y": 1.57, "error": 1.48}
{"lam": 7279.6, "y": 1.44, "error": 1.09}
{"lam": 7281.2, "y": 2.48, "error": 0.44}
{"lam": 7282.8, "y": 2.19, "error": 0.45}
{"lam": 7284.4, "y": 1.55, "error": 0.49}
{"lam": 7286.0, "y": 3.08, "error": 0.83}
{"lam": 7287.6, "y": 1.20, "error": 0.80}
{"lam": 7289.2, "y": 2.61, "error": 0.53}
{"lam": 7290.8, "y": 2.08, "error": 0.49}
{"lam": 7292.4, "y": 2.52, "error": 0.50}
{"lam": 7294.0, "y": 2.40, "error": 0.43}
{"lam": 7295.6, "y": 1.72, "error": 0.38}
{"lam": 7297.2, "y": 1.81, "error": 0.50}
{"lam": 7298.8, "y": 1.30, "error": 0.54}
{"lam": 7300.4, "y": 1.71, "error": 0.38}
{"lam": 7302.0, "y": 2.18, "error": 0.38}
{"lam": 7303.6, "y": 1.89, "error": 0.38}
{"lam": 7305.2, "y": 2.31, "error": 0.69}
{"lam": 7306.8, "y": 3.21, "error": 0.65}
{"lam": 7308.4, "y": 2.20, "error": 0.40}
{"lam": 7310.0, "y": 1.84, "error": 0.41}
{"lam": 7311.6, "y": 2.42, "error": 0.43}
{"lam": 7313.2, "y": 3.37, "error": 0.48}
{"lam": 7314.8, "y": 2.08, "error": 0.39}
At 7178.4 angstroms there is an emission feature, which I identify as [N II]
